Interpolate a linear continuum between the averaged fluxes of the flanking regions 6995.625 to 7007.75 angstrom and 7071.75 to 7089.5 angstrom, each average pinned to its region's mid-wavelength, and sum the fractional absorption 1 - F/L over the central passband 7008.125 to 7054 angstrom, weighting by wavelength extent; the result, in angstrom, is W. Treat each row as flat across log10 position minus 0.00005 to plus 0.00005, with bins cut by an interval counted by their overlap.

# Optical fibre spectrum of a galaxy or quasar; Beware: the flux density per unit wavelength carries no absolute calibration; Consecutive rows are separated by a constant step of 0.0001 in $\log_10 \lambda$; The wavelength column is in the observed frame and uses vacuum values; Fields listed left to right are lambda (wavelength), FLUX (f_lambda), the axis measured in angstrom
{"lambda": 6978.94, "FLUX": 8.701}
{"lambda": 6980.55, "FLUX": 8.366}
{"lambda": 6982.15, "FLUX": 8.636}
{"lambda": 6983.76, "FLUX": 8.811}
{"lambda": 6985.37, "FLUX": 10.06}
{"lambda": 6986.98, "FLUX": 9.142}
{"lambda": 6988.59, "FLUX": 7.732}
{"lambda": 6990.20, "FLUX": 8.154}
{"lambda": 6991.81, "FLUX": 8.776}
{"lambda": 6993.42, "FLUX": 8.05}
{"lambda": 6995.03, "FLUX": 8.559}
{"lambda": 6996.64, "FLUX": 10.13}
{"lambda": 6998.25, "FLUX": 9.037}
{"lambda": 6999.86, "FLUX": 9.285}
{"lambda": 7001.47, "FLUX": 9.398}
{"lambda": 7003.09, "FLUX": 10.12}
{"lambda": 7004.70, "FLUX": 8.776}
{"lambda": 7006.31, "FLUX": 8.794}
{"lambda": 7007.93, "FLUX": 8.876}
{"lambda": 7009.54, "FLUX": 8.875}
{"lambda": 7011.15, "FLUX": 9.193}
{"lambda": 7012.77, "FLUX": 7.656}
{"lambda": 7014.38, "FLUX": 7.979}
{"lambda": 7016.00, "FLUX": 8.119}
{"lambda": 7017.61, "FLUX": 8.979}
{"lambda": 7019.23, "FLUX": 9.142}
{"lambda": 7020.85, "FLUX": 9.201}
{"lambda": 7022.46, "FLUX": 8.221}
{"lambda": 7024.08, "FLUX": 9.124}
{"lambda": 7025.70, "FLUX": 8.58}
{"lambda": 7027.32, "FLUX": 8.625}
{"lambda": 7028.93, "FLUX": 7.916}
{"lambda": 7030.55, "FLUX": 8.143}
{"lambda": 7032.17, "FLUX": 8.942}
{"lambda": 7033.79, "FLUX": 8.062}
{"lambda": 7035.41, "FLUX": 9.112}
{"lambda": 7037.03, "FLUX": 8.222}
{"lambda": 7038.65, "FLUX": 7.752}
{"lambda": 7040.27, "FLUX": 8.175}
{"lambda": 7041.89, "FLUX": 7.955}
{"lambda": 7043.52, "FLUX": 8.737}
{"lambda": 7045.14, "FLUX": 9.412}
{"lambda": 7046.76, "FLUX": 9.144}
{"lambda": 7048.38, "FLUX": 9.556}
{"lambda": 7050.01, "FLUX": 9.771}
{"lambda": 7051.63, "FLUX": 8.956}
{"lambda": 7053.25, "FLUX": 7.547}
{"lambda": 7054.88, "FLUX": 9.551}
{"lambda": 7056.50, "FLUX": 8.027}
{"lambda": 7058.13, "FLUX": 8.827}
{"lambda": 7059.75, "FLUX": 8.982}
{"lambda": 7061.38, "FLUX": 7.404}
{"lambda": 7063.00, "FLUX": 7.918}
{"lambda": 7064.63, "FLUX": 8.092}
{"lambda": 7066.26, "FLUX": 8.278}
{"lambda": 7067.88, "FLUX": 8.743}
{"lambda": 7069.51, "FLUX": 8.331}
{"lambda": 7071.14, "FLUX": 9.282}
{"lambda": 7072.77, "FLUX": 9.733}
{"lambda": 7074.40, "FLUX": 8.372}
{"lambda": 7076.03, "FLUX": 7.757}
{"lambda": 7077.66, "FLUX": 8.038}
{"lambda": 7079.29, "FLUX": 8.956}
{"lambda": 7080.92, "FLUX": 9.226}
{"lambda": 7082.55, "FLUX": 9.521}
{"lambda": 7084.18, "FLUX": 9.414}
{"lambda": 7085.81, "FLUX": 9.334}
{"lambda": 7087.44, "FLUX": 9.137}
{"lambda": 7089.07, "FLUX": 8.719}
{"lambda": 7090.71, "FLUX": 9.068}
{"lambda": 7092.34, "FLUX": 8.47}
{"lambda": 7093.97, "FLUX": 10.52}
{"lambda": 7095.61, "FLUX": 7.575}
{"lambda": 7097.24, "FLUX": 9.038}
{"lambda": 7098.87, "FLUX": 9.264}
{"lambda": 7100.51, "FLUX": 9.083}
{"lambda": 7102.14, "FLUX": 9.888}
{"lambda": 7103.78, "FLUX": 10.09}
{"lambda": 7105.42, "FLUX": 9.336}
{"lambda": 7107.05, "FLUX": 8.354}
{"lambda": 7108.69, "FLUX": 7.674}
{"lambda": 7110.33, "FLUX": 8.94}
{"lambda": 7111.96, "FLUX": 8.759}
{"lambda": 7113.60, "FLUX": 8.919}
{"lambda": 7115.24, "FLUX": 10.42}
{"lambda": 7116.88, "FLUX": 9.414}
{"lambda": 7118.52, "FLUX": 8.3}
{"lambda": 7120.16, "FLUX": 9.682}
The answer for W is 2.8 angstrom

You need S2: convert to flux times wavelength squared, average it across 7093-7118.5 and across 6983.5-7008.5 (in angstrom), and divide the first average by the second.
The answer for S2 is 1.05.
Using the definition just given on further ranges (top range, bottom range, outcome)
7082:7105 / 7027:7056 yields 1.08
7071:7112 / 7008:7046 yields 1.07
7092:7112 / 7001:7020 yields 1.05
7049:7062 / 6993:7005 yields 0.95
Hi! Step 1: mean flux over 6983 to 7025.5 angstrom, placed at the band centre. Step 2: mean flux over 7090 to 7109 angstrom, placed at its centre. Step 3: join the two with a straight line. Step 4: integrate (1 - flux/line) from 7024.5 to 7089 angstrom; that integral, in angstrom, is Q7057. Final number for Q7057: 2.2 angstrom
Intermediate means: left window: 8.85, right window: 9.07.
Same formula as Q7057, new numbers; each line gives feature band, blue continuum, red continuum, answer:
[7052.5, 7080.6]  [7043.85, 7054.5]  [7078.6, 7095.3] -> 2.0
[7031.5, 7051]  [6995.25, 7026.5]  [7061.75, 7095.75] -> 0.3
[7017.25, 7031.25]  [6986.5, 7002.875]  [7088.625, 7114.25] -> 0.4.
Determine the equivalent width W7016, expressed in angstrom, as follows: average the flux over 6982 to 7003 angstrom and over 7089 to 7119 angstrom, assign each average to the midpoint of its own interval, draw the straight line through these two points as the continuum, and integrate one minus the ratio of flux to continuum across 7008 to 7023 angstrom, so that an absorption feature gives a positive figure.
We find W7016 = 0.60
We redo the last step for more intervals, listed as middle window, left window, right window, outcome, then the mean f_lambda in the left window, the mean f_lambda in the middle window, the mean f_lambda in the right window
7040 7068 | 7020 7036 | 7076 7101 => 0.43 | 8.59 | 8.62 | 8.98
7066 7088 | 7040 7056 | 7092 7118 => 0.30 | 8.89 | 8.88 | 9.11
